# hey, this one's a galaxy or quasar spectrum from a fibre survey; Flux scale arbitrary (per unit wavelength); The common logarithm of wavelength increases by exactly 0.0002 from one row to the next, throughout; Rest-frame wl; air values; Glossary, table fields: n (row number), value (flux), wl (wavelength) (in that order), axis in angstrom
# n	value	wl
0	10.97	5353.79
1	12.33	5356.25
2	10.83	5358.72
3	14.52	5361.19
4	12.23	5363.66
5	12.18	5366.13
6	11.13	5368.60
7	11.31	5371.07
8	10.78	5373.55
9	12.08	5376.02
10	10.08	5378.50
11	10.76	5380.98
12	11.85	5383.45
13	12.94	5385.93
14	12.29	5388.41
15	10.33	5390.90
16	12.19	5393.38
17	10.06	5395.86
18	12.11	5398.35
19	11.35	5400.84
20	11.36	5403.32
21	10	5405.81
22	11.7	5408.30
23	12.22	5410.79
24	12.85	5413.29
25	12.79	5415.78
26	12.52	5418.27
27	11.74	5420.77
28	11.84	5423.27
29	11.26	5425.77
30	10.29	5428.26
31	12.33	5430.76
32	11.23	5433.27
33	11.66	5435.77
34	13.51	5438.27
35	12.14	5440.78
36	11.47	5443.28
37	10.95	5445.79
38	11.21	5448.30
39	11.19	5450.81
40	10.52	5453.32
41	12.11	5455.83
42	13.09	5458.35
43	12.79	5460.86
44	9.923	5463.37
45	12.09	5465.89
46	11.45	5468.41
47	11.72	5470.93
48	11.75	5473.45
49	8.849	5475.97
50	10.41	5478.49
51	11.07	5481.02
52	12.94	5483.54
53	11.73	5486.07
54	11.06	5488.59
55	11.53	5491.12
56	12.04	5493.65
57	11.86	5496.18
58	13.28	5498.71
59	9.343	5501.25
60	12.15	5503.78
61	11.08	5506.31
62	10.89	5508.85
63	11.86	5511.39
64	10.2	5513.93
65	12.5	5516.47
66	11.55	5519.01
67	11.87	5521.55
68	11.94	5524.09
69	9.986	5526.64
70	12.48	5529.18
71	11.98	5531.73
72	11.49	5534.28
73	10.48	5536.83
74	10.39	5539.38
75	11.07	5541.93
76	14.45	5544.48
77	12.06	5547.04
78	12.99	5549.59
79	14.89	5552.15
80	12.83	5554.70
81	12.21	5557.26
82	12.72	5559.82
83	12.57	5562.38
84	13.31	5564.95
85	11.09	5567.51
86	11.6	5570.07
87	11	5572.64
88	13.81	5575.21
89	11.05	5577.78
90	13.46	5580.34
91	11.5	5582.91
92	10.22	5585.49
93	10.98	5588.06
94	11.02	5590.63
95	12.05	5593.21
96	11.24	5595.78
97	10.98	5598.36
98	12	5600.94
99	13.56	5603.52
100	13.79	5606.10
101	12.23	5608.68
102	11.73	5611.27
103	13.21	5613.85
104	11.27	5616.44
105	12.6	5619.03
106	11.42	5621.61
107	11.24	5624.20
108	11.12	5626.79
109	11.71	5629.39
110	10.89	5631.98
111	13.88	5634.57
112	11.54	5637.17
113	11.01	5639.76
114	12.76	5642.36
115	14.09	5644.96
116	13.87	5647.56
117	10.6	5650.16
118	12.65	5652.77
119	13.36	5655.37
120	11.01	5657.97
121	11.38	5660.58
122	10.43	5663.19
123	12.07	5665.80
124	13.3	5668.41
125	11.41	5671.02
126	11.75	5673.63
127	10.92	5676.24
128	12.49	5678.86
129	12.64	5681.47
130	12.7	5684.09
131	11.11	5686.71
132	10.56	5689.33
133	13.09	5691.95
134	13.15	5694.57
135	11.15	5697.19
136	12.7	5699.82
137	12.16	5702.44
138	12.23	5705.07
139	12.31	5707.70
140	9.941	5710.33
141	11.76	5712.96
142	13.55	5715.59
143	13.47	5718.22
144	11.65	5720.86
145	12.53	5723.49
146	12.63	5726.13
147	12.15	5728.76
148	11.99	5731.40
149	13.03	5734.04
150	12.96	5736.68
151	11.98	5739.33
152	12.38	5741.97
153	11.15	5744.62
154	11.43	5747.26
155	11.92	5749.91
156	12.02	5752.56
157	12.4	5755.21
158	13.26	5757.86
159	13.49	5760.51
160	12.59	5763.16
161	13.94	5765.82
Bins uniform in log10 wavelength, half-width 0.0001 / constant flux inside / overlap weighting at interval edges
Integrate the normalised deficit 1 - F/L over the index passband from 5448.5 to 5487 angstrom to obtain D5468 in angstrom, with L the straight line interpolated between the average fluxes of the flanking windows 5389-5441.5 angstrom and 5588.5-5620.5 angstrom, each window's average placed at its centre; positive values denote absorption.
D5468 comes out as 1.2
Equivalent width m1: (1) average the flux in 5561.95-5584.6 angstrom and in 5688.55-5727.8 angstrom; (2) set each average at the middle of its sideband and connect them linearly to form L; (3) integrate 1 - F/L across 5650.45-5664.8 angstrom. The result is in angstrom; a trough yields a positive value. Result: 0.6 angstrom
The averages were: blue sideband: 12.1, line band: 11.7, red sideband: 12.2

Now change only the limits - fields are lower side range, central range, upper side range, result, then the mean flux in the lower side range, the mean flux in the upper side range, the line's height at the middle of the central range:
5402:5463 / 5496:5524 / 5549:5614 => 1.1 angstrom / 11.8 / 12.2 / 12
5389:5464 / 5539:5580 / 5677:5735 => -1.8 angstrom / 11.6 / 12.2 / 11.9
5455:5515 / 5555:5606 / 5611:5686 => -0.8 angstrom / 11.5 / 12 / 11.8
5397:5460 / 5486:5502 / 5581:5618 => 0.3 angstrom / 11.7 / 11.9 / 11.8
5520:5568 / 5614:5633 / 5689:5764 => 1.0 angstrom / 12.2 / 12.3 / 12.2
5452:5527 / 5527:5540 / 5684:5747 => 0.3 angstrom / 11.5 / 12.2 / 11.6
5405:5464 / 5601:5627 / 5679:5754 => -0.5 angstrom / 11.8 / 12.2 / 12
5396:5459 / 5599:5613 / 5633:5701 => -0.7 angstrom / 11.7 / 12.1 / 12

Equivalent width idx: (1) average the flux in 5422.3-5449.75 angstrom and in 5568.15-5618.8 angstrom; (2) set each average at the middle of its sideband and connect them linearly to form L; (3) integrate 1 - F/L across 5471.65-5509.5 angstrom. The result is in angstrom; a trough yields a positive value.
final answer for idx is 1.2 angstrom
